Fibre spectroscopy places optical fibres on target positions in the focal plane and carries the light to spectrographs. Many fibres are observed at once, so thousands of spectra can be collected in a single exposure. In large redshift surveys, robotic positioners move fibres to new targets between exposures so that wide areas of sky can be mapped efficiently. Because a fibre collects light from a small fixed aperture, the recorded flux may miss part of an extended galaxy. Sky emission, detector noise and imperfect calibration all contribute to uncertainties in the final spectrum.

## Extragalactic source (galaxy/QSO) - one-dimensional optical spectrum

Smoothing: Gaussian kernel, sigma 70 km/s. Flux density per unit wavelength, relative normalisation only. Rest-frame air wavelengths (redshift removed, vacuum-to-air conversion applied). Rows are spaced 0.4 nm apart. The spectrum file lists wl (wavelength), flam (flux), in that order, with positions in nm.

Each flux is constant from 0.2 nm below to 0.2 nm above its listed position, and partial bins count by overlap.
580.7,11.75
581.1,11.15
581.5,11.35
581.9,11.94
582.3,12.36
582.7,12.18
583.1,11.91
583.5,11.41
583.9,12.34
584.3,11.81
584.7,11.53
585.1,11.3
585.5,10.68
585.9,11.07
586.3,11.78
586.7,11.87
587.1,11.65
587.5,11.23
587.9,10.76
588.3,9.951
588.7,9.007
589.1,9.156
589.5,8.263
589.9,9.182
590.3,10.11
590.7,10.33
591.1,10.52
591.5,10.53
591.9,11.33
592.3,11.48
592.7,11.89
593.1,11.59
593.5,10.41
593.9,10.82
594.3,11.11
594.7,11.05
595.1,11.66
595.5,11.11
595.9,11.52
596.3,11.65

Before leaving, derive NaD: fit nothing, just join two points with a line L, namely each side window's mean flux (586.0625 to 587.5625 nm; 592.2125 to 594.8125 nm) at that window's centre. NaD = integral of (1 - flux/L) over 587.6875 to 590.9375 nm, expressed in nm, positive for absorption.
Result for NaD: 0.53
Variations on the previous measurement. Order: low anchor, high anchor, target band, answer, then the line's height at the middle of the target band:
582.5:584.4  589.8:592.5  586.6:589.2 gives 0.146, 11.1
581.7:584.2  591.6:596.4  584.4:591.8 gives 0.731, 11.7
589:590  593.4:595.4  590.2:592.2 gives -0.218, 9.58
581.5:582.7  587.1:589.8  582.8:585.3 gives -0.084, 11.4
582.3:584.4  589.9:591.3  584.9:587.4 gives -0.027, 11.3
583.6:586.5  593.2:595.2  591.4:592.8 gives -0.026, 11.1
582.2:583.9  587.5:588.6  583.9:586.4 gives -0.023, 11.3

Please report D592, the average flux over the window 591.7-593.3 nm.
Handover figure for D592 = 11.6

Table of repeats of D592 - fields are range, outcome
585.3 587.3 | 11.4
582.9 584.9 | 11.8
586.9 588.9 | 10.5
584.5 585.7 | 11.2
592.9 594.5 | 11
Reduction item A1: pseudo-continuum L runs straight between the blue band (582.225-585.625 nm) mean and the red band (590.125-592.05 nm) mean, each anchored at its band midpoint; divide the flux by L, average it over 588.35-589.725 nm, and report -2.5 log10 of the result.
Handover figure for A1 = 0.21 mag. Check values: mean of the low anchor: 11.7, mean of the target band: 8.94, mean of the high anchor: 10.6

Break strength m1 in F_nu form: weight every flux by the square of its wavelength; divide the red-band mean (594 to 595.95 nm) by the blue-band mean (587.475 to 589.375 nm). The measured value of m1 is 1.2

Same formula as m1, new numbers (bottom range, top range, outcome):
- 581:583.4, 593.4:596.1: 0.98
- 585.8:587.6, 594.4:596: 1.01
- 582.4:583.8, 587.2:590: 0.83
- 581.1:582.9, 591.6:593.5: 1.00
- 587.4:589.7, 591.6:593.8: 1.18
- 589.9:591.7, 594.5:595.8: 1.12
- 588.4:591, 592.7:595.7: 1.20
